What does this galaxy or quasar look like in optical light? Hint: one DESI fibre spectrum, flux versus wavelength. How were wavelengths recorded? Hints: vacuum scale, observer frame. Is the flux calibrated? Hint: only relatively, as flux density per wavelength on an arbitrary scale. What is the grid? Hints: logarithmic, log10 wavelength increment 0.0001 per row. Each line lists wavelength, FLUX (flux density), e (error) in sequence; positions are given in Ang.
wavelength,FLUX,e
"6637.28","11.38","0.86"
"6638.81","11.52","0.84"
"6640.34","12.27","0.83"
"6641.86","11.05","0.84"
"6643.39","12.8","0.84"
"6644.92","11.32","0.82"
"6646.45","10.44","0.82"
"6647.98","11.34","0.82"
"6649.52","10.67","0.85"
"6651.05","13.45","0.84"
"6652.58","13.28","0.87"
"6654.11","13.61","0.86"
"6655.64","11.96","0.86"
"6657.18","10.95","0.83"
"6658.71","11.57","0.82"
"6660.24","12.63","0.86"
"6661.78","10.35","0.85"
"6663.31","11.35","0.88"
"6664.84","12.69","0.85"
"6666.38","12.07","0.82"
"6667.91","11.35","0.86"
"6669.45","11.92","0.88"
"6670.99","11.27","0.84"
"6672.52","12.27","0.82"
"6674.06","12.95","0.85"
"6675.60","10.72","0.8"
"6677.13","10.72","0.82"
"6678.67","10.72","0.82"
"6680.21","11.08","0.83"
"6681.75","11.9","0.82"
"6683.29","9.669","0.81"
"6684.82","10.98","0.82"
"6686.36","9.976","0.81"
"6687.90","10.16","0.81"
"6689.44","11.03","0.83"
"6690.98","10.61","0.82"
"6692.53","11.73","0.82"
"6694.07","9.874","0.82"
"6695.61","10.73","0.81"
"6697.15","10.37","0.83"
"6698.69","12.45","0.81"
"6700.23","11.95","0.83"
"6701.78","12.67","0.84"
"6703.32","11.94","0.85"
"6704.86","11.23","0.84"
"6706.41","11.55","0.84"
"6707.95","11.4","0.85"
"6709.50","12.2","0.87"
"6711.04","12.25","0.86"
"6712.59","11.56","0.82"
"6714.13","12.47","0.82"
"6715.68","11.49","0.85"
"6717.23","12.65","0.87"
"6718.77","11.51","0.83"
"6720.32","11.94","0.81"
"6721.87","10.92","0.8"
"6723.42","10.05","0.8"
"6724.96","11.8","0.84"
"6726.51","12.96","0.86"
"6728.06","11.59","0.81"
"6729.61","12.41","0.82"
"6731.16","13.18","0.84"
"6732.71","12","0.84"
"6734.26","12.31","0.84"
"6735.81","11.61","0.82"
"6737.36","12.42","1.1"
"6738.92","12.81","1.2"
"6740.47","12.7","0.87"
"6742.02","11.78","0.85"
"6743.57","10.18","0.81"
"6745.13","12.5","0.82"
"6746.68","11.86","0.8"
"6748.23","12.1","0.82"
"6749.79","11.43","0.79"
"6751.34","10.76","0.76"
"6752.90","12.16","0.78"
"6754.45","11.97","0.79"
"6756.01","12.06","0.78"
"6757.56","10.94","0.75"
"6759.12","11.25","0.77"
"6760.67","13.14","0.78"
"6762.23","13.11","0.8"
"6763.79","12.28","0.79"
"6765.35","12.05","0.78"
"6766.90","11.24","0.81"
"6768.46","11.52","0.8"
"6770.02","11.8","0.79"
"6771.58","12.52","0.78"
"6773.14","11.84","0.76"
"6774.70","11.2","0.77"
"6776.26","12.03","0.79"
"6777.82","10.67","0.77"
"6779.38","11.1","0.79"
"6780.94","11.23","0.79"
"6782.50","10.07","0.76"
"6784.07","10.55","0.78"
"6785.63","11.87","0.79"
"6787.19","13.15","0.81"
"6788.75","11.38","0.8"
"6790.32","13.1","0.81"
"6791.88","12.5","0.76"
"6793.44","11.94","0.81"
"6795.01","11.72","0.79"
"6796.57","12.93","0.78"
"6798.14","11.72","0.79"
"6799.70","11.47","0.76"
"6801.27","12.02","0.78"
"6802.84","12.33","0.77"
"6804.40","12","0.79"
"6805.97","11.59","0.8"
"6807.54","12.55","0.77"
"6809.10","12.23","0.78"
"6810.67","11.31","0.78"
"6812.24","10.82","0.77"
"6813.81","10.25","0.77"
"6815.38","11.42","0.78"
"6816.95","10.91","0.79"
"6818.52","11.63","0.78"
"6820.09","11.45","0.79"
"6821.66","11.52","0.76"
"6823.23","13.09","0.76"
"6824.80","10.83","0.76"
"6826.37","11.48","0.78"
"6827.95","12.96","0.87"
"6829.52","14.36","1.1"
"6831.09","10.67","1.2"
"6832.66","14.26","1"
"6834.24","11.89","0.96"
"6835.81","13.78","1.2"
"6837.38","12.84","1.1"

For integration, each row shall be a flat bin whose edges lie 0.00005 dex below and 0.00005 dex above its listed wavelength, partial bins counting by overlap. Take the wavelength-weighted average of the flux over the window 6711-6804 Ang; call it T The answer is 11.9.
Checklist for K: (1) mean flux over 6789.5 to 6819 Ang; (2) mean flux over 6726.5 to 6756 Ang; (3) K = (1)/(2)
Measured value 0.98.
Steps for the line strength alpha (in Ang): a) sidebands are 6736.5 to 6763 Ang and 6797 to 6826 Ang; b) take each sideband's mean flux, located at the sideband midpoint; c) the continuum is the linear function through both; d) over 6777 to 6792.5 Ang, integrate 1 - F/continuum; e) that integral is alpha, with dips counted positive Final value 0.3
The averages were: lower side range 11.9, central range 11.6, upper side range 11.6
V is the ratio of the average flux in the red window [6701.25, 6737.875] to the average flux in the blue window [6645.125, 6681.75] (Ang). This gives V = 1.0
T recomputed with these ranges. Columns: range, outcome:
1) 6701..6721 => 11.9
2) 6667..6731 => 11.5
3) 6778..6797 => 11.7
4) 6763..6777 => 11.8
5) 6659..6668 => 11.8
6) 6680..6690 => 10.7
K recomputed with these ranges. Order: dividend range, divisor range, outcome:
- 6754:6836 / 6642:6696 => 1.04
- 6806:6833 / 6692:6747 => 1.00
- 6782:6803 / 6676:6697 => 1.11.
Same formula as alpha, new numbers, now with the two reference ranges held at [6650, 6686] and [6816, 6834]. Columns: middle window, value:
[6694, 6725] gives 0.5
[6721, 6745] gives -0.2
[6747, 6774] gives 0.1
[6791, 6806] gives 0.0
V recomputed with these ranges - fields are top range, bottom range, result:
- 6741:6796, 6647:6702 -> 1.03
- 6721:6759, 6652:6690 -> 1.03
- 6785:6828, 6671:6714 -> 1.05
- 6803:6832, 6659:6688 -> 1.04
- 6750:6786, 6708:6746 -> 0.97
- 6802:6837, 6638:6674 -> 1.01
